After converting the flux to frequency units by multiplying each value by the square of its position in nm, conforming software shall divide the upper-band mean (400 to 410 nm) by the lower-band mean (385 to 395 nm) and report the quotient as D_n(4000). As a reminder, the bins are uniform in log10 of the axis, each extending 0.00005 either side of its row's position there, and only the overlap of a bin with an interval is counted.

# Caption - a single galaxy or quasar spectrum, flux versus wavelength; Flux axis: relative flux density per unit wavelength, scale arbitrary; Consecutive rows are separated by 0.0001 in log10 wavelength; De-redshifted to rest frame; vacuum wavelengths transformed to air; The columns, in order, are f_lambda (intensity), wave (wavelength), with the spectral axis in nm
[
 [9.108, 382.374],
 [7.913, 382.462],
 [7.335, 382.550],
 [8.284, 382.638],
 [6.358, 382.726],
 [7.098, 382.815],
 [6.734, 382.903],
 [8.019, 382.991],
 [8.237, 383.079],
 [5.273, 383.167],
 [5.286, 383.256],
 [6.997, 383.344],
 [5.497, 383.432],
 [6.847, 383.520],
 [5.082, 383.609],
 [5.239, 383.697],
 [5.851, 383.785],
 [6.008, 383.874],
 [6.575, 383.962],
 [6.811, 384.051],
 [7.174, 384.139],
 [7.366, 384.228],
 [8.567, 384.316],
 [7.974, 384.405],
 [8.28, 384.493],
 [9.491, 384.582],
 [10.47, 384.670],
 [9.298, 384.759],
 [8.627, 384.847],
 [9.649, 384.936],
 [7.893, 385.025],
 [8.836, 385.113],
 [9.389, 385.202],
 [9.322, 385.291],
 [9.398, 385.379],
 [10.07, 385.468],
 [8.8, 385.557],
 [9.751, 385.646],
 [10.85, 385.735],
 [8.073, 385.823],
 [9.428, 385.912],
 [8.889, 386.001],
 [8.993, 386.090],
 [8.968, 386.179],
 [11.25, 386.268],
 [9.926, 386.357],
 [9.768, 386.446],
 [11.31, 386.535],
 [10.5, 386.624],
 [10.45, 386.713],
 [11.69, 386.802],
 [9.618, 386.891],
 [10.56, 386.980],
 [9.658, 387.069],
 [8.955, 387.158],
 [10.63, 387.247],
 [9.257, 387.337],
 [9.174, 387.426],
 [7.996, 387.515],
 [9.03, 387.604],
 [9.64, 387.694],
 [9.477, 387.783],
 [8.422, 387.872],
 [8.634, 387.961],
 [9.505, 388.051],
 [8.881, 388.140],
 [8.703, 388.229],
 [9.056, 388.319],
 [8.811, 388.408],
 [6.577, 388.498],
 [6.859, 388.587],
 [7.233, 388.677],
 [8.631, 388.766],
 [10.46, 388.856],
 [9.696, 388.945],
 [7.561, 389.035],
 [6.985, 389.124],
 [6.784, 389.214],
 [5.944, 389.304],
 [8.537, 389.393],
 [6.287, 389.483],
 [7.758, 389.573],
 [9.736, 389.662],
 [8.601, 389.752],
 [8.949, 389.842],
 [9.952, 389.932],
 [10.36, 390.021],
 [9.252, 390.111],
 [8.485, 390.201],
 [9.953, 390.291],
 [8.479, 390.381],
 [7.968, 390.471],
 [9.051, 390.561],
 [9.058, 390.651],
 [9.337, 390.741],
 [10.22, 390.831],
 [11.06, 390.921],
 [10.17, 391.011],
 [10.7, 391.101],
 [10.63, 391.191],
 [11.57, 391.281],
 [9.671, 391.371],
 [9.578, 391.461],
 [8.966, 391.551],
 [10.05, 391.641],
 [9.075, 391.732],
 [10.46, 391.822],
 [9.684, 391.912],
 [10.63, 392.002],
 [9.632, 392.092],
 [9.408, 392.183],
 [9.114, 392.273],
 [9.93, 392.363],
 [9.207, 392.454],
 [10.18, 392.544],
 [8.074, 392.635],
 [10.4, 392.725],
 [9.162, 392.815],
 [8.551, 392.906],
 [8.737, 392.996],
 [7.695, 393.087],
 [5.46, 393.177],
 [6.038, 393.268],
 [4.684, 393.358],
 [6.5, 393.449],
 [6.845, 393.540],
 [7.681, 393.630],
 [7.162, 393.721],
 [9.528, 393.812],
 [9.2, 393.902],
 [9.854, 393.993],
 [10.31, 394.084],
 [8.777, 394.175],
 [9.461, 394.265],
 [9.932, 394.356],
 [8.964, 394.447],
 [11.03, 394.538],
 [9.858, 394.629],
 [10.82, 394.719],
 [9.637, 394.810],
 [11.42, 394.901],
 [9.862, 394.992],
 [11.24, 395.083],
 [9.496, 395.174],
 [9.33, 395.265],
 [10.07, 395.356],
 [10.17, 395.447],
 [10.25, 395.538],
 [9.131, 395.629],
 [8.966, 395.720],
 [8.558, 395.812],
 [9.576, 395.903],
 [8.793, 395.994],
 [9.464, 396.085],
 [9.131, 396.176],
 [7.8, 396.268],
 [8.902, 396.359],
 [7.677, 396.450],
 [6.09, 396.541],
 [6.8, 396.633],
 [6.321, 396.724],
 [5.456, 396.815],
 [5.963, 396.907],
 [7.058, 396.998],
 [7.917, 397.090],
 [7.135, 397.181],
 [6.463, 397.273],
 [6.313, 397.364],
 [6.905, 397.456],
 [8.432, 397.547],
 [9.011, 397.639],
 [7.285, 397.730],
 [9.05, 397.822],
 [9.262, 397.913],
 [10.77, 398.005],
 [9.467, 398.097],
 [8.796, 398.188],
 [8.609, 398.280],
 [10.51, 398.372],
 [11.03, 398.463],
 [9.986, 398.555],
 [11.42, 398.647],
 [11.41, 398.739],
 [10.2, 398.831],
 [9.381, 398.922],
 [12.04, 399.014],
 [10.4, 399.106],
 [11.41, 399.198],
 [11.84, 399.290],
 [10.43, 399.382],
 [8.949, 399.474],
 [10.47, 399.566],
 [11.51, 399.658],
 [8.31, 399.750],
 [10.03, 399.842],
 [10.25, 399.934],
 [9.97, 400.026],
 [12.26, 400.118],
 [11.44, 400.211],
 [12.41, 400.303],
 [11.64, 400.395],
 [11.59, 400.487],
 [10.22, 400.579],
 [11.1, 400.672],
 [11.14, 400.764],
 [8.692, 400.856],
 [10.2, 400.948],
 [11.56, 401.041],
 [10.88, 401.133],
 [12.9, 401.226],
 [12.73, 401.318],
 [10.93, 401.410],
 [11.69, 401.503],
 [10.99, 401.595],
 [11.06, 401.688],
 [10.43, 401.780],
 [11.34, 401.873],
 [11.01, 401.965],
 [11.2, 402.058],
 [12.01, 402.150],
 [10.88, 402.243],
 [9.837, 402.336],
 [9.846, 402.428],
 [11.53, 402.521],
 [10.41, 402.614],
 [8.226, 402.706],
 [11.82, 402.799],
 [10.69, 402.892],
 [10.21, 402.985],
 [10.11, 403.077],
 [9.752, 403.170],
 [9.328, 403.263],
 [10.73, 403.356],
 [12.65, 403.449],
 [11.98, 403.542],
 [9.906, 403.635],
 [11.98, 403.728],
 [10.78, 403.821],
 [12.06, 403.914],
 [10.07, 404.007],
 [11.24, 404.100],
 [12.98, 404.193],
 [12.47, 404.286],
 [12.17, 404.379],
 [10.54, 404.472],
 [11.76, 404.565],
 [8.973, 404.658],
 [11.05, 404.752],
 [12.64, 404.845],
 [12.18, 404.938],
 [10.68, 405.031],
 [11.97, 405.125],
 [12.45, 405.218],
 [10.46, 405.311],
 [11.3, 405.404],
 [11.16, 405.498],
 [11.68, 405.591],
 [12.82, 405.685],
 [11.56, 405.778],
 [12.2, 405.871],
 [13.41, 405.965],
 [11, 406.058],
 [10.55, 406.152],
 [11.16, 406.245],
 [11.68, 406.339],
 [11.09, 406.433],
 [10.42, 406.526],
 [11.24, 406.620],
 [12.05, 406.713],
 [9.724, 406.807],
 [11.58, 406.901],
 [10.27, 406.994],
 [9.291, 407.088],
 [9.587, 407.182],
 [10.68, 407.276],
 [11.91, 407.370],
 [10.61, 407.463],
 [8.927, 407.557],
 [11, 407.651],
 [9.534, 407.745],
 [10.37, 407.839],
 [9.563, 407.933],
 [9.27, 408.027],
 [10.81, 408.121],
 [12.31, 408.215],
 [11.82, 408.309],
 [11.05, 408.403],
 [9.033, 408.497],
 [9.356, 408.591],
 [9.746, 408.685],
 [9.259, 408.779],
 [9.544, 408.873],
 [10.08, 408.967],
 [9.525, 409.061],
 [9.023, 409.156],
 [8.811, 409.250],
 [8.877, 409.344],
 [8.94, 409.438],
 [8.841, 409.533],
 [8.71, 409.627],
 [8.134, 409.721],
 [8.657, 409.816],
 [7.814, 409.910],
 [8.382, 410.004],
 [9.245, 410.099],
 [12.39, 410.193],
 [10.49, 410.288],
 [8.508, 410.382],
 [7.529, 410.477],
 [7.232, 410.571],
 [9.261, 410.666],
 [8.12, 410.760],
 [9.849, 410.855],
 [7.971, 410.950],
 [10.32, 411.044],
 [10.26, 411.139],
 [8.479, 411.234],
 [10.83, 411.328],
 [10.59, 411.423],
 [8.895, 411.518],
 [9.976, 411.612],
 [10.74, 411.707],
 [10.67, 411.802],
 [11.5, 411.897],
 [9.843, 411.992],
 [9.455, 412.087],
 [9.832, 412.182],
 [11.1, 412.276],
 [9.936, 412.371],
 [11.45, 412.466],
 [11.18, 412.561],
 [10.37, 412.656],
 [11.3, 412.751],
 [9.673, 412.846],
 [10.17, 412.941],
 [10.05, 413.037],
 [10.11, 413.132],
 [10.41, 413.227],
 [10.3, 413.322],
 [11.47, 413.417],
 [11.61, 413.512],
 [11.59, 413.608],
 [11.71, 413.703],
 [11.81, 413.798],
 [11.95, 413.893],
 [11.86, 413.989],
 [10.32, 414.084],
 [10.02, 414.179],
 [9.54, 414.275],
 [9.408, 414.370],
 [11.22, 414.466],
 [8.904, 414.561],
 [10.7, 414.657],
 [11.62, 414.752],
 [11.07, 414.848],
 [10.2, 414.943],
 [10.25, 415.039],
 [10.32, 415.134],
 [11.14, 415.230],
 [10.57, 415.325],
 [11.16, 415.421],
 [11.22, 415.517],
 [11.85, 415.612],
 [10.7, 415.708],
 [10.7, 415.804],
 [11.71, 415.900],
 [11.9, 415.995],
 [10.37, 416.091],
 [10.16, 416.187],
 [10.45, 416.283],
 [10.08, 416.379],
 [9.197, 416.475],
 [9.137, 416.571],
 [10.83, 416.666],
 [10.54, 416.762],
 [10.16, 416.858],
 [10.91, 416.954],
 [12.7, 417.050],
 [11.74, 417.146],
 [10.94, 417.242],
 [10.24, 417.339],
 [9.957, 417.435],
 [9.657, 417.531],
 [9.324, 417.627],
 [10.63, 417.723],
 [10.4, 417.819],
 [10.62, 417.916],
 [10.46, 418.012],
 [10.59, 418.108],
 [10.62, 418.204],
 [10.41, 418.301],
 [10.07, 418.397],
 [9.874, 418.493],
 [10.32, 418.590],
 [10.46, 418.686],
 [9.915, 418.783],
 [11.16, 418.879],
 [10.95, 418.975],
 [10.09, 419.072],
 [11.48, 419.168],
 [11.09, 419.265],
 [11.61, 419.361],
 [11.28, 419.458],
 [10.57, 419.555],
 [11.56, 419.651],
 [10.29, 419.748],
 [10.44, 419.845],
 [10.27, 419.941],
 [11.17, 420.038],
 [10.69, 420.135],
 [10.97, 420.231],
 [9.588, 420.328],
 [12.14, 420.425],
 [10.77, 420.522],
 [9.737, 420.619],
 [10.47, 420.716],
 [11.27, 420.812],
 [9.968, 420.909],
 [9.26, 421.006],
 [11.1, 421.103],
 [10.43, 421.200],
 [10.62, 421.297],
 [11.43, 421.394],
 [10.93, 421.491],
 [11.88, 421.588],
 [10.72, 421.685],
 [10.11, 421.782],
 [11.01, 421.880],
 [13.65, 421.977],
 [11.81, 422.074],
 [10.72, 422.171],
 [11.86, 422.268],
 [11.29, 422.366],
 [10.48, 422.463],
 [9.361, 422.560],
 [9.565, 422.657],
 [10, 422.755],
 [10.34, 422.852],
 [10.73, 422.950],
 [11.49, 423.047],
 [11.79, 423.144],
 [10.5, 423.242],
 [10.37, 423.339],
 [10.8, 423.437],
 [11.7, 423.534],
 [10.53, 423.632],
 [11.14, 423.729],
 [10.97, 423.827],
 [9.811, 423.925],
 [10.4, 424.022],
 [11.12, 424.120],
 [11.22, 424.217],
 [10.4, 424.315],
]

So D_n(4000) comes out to 1.3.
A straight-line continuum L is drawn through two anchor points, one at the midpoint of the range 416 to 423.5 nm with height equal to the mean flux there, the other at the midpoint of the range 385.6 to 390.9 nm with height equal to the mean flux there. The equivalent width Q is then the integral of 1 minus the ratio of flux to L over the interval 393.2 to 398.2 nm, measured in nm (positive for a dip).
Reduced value 0.48 nm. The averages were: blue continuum 9.07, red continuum 10.7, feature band 8.54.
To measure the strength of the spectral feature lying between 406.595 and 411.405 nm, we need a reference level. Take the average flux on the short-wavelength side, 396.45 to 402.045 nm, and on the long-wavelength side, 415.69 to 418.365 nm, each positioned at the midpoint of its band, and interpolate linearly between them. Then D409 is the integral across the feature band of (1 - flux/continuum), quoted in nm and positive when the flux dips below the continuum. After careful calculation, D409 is 0.24 nm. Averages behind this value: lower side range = 9.81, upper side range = 10.5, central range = 9.7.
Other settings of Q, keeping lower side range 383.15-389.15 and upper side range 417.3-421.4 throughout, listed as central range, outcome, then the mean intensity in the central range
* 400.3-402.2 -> -0.34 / 11.2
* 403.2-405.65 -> -0.42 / 11.3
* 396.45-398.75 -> 0.26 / 8.24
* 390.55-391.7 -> -0.14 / 10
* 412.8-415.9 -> -0.15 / 10.8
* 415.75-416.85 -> -0.01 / 10.5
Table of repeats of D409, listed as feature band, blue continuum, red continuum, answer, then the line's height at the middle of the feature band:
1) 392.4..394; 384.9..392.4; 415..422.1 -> 0.25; 9.48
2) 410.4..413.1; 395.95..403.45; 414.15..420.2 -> 0.13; 10.4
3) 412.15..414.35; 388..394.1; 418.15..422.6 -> -0.10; 10.3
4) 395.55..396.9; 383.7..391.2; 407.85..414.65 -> 0.18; 9.32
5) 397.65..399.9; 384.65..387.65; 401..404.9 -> 0.13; 10.7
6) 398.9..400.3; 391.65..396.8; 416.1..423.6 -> -0.21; 9.29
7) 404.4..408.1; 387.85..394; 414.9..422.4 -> -0.43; 9.86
